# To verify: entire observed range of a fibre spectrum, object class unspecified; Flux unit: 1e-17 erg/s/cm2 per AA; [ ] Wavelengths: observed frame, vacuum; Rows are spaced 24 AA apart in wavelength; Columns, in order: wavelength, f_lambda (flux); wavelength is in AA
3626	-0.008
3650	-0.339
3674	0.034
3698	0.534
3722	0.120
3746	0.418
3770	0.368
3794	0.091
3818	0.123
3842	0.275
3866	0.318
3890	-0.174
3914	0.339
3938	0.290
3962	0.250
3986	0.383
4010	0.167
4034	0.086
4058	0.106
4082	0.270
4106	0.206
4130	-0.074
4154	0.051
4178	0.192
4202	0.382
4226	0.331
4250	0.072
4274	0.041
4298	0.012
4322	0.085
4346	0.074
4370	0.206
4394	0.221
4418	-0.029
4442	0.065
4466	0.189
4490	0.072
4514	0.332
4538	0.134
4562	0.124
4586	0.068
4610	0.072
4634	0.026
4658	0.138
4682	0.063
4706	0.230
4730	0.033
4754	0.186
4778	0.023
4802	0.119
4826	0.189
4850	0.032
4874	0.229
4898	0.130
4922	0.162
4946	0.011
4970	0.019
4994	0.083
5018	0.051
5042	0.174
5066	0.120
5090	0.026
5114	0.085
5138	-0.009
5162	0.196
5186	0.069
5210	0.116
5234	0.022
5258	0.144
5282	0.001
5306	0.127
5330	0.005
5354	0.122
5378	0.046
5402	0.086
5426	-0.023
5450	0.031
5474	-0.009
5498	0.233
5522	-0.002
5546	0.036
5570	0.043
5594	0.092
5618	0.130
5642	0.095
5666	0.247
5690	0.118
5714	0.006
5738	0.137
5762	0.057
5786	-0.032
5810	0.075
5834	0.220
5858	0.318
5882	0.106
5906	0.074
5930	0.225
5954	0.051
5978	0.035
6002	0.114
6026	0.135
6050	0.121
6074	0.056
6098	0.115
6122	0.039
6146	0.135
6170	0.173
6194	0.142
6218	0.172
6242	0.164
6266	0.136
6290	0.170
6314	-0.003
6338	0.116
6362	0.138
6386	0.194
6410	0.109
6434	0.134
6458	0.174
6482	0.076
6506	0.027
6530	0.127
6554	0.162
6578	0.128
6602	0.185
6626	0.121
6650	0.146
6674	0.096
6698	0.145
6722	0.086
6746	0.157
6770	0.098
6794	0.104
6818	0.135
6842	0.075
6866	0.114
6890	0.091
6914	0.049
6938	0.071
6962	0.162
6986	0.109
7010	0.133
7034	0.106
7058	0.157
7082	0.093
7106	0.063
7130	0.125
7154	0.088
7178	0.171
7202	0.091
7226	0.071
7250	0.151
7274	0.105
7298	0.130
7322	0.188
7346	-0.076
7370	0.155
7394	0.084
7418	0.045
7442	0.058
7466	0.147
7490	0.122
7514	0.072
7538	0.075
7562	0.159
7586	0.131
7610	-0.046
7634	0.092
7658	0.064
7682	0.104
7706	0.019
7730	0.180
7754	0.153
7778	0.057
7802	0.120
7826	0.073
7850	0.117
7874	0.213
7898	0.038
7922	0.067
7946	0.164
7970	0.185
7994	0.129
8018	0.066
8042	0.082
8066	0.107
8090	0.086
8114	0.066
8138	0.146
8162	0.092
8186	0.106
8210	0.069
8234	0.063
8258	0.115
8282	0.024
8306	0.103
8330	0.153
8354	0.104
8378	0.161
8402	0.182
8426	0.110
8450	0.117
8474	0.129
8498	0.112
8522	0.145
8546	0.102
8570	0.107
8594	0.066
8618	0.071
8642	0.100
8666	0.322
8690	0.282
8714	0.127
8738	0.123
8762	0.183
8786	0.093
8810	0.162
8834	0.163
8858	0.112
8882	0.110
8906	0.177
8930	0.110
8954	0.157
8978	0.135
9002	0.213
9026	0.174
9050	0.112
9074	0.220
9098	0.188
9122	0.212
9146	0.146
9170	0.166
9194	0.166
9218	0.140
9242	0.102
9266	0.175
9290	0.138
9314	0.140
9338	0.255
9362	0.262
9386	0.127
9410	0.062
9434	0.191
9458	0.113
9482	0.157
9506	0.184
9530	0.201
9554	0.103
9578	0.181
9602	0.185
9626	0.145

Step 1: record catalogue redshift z 1.33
